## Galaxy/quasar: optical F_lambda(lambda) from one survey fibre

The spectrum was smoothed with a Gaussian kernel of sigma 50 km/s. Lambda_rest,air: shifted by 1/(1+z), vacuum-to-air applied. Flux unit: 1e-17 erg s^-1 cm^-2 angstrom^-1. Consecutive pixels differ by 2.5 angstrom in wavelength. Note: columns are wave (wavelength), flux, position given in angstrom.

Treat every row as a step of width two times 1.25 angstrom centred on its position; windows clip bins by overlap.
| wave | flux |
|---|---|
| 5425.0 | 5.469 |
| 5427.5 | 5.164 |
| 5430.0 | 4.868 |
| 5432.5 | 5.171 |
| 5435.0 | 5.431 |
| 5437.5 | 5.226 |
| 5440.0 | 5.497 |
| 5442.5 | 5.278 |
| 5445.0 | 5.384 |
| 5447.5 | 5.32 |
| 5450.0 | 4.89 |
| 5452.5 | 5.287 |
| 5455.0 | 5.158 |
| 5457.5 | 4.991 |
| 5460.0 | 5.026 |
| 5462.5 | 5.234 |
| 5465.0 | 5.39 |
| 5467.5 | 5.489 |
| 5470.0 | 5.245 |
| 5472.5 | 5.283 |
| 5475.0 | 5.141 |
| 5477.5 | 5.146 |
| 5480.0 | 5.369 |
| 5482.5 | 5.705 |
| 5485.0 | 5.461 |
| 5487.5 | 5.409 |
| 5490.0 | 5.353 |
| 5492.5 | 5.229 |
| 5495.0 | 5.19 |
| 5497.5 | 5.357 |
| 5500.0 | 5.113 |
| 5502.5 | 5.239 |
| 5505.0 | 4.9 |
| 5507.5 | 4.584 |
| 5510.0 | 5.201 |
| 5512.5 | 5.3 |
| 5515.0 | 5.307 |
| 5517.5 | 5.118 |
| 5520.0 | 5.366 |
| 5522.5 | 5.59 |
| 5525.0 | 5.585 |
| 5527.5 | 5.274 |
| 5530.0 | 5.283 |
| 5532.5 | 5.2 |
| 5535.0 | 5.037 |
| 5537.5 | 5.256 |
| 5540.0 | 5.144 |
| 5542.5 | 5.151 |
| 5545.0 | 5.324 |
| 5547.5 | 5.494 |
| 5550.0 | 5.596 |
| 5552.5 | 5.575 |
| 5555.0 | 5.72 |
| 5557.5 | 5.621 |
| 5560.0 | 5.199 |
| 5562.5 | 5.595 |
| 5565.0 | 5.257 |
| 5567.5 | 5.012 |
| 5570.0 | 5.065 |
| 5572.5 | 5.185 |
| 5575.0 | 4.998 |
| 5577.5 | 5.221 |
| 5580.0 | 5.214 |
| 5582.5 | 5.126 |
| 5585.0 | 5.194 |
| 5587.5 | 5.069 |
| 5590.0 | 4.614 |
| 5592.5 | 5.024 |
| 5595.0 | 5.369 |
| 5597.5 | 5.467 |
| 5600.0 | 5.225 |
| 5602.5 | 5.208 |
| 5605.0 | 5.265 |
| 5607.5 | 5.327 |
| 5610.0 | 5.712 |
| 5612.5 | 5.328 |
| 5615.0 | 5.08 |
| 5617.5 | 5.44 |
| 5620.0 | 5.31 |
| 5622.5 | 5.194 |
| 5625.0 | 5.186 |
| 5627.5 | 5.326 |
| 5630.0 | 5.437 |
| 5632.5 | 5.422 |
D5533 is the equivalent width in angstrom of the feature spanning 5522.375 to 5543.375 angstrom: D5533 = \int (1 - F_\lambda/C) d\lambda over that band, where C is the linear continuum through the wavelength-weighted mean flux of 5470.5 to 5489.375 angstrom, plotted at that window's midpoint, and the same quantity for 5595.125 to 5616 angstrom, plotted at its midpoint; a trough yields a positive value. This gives 0.31 angstrom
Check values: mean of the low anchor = 5.35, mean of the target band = 5.27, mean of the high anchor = 5.33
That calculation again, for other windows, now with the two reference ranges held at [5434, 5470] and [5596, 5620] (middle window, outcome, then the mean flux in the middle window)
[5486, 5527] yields 0.33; 5.24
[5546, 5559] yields -0.68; 5.59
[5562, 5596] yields 1.25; 5.13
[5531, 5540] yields 0.23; 5.16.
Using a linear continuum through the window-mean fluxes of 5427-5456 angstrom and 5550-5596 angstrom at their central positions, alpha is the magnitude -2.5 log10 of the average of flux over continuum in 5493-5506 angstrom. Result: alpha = 0.01 mag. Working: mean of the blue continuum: 5.22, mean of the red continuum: 5.23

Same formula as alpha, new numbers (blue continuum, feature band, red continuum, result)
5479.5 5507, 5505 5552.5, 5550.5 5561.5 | 0.03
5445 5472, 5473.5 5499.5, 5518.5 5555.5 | -0.01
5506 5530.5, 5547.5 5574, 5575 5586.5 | -0.04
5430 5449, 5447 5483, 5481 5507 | 0.01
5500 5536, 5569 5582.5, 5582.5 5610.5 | 0.01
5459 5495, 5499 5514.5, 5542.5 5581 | 0.05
